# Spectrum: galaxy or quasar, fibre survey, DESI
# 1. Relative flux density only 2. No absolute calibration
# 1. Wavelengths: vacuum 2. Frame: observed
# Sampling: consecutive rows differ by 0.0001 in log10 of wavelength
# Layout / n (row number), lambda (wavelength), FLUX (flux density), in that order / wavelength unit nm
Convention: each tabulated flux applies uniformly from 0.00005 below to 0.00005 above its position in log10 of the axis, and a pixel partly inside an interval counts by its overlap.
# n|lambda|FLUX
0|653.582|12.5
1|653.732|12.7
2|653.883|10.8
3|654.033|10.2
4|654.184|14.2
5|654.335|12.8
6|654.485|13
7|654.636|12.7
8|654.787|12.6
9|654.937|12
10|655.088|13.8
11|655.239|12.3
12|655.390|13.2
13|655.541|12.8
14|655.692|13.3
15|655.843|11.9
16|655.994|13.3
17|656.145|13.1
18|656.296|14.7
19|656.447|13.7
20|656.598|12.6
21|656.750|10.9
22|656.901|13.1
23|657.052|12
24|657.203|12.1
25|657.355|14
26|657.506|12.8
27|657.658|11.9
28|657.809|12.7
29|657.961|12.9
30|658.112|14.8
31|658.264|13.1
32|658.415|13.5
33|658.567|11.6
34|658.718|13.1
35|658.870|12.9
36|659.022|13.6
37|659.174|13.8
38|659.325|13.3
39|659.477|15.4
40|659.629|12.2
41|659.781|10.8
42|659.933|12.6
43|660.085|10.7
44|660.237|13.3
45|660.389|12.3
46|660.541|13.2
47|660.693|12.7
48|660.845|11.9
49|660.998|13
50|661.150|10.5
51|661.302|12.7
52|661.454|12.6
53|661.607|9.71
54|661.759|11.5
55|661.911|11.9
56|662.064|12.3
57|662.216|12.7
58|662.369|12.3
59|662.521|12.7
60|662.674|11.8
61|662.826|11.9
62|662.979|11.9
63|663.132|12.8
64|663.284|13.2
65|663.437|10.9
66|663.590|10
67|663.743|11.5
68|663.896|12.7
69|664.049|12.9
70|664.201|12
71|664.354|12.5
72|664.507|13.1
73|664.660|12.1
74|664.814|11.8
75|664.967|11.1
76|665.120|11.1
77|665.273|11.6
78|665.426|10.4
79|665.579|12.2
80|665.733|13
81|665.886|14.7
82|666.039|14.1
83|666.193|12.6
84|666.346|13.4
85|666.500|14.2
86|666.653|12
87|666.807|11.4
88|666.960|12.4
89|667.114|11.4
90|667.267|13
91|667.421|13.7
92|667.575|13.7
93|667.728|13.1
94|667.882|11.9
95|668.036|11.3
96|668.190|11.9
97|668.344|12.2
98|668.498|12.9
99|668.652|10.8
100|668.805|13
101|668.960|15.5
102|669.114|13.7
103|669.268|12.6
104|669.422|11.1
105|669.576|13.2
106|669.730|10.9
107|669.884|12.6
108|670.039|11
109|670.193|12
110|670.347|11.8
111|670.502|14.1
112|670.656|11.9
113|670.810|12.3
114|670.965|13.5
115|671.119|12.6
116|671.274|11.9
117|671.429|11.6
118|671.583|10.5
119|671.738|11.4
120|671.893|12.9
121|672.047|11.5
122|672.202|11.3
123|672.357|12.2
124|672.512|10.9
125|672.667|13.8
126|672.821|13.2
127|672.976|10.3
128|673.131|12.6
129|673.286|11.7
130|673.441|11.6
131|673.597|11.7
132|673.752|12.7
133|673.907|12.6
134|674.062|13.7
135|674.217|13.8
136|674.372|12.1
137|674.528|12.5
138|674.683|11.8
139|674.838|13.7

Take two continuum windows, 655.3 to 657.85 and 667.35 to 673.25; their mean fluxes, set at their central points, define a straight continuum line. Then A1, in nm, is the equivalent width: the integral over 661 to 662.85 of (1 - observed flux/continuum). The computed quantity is 0.10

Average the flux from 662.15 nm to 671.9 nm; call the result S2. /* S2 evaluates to 12.3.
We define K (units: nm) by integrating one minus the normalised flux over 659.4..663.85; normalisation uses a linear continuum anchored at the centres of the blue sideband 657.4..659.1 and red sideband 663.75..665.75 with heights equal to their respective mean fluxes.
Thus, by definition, 0.133 nm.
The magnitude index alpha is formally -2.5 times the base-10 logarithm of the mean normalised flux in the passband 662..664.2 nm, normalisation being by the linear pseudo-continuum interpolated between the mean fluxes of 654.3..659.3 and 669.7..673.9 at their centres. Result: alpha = 0.04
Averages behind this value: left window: 12.9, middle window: 12.1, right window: 12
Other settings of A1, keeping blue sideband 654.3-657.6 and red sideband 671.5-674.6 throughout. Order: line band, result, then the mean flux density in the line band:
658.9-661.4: 0.009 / 12.6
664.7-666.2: 0.026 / 12.2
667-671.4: -0.060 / 12.5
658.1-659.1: -0.031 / 13.1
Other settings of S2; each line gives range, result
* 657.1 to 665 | 12.4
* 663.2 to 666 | 12.1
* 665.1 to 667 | 12.6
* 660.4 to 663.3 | 12.2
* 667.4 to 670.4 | 12.4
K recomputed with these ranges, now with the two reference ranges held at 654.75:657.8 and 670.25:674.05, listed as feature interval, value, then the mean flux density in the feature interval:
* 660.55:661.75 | 0.06 nm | 11.9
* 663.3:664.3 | 0.06 nm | 11.8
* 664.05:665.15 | 0.04 nm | 12.1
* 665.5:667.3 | -0.07 nm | 12.9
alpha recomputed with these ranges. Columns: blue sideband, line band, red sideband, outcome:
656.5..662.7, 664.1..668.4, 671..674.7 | -0.01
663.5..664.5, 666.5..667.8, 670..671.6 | -0.05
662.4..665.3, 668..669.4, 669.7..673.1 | -0.05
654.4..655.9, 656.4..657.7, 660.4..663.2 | 0.00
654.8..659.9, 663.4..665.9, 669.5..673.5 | 0.05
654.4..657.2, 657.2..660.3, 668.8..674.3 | -0.02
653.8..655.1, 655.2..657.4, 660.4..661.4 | -0.04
